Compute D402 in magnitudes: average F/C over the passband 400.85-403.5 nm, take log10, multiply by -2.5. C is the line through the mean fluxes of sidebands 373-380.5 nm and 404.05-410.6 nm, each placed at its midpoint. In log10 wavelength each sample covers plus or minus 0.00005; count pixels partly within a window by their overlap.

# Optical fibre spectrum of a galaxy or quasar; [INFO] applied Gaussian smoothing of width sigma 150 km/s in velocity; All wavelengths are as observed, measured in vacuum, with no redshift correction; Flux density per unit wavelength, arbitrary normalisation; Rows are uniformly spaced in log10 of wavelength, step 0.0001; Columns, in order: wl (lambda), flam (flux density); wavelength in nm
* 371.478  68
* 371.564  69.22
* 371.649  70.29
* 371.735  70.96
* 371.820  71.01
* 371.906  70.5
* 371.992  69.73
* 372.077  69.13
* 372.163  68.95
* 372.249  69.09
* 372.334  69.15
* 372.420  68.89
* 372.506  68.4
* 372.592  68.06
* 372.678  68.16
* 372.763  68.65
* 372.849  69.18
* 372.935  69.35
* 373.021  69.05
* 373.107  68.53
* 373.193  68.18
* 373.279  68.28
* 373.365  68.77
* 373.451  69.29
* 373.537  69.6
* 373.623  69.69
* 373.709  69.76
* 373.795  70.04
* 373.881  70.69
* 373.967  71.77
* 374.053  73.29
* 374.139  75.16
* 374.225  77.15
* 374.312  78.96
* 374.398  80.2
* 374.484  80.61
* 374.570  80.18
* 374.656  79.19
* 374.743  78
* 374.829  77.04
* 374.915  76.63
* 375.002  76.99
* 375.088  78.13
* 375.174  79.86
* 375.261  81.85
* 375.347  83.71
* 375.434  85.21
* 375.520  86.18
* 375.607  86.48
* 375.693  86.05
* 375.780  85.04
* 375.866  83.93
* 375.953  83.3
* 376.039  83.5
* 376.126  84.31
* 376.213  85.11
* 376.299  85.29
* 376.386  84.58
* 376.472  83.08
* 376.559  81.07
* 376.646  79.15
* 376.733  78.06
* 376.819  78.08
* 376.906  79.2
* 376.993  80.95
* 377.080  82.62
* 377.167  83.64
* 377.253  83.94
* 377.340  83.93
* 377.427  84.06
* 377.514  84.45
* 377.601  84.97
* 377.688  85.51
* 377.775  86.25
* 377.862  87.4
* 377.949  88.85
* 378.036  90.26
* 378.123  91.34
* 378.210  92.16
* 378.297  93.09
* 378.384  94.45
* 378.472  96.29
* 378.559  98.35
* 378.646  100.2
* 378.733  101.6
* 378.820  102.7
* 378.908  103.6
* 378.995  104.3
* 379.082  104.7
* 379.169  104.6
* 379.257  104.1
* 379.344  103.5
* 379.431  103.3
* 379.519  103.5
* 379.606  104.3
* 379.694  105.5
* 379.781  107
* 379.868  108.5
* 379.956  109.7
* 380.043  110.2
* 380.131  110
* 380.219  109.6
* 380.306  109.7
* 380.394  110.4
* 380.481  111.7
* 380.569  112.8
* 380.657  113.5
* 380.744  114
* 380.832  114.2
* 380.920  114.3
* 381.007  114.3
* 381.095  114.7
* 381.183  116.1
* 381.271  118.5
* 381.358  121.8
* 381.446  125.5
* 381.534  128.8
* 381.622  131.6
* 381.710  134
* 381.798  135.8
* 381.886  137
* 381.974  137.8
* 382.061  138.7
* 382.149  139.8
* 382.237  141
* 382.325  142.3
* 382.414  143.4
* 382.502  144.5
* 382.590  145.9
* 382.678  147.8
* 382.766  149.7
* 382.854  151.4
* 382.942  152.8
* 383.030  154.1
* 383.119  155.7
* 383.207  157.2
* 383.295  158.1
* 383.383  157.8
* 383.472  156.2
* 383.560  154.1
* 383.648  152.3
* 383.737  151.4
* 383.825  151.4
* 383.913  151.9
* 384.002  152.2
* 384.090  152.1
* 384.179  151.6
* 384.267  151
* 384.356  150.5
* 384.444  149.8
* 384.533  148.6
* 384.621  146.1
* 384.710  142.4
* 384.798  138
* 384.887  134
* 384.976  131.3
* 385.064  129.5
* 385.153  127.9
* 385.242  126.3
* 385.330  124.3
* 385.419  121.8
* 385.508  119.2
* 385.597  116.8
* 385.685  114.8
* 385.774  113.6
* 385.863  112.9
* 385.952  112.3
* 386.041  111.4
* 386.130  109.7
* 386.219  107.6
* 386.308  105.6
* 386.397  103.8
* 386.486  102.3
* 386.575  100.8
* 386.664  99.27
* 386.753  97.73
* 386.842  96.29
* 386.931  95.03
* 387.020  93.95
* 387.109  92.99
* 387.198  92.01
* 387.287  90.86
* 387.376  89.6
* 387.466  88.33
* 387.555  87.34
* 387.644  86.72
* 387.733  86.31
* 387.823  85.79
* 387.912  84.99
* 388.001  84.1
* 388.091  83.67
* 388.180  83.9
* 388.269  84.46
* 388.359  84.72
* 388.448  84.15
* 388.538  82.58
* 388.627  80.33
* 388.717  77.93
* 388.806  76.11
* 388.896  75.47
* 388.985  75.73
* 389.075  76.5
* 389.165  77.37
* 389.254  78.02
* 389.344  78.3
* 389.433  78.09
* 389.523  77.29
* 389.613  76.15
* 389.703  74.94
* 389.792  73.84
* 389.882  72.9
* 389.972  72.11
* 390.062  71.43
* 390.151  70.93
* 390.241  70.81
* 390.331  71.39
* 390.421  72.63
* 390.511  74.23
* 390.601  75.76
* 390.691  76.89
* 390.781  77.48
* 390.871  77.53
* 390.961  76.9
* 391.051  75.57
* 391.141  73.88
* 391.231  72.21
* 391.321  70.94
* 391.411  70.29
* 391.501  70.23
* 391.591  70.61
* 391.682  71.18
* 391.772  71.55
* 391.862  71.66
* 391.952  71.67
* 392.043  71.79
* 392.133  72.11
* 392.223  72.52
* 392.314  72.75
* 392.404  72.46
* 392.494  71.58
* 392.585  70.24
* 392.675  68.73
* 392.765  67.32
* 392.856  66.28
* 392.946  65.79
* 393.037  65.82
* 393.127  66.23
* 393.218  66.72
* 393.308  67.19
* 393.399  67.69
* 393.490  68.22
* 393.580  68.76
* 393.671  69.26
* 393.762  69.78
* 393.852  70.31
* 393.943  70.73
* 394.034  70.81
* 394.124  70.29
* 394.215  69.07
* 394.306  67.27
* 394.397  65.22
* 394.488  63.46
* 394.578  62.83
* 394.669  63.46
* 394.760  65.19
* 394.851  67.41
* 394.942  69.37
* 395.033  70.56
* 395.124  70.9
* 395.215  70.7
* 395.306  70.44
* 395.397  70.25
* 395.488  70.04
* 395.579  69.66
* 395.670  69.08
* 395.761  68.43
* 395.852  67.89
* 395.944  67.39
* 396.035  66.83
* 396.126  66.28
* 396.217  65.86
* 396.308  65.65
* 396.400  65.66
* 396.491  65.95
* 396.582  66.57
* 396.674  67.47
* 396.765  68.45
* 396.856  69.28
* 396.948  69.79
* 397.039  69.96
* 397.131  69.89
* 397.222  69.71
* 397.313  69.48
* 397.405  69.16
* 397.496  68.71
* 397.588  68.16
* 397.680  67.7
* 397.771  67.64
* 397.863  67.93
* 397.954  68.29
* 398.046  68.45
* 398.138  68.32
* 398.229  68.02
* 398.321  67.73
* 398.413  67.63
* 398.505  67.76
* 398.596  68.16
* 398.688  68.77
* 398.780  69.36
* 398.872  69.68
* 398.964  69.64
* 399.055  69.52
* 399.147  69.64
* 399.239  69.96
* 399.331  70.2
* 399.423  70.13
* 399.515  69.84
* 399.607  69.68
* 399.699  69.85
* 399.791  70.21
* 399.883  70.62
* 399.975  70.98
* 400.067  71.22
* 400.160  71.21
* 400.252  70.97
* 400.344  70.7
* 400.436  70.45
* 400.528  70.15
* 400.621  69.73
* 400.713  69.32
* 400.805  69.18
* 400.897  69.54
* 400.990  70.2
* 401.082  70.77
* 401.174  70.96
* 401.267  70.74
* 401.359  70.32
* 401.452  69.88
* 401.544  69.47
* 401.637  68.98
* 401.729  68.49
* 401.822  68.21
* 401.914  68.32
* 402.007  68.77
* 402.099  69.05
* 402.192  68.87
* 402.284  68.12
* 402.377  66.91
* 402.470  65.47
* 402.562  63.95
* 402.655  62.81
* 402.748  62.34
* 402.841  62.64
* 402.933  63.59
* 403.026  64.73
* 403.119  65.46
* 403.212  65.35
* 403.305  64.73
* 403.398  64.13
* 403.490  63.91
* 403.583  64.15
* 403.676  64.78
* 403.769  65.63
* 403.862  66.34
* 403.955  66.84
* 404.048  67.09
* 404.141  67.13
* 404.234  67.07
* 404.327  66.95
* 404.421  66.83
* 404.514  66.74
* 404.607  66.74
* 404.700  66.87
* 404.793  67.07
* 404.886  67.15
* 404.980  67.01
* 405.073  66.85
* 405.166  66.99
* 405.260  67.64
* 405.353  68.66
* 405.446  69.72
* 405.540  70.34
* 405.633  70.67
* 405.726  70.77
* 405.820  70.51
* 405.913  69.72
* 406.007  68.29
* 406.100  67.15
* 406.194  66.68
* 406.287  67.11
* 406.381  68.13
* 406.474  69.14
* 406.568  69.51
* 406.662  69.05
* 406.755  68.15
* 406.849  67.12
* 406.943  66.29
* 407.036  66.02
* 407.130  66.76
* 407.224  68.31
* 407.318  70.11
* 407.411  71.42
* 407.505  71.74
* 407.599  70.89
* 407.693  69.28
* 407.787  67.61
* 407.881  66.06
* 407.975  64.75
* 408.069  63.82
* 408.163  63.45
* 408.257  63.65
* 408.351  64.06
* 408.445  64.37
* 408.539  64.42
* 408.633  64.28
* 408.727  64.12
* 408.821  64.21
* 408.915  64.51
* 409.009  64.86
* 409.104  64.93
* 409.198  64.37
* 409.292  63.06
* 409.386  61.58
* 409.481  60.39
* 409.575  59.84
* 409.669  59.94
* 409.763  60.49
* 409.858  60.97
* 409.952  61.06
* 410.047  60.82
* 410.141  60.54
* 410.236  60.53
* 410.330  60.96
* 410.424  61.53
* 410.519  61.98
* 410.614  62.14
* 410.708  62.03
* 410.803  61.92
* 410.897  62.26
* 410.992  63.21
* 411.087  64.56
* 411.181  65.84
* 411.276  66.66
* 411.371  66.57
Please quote 0.037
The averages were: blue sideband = 87.3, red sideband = 65.9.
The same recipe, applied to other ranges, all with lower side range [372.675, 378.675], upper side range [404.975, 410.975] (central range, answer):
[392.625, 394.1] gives 0.064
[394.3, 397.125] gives 0.056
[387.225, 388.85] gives -0.134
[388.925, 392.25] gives -0.004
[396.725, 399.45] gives 0.019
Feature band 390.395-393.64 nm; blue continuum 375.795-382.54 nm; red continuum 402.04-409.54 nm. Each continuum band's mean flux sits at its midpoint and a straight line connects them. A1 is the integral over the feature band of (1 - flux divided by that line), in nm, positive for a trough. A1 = 0.56 nm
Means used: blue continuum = 104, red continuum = 66.5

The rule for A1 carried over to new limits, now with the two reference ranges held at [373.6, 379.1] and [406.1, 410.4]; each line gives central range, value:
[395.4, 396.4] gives 0.066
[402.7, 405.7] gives 0.052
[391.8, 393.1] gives 0.080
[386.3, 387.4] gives -0.265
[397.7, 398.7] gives 0.044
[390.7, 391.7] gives 0.024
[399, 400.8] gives -0.002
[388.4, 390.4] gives 0.012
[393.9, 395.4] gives 0.107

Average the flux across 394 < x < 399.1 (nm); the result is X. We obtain 68.2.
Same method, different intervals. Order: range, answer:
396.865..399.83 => 69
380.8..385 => 142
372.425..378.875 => 80.8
